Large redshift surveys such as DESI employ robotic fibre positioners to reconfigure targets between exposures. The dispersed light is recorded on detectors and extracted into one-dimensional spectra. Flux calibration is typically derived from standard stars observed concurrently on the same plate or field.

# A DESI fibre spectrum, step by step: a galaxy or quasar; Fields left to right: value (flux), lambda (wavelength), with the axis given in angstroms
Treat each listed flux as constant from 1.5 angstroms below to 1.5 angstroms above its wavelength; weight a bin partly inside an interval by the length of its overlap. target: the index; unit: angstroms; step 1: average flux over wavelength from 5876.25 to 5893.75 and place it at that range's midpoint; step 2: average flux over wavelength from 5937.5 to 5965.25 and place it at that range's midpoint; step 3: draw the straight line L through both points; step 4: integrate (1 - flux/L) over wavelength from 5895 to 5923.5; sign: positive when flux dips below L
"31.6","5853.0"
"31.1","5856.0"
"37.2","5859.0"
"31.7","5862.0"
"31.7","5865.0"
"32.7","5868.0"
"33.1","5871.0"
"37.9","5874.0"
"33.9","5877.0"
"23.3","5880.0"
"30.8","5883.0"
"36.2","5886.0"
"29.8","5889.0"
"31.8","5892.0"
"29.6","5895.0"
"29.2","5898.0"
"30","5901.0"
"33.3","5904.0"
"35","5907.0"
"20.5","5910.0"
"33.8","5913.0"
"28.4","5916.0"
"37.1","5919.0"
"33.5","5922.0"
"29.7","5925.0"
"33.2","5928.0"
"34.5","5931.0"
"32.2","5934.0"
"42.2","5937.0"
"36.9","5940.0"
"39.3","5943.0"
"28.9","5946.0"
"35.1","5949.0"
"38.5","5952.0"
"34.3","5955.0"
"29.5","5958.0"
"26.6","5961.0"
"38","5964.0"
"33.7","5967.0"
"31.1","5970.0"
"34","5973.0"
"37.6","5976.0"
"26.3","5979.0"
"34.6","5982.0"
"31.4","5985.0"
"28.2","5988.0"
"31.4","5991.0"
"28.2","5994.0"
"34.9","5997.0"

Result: 0.9 angstroms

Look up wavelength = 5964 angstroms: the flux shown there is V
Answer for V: 38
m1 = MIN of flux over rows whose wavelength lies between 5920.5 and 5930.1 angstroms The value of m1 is 29.7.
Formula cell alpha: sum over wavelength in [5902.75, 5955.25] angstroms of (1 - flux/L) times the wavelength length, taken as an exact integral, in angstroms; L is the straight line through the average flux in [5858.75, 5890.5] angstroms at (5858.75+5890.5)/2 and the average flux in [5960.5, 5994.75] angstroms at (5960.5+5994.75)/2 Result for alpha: -2.5 angstroms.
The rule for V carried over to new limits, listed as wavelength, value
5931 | 34.5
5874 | 37.9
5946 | 28.9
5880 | 23.3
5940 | 36.9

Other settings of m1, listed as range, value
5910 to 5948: 20.5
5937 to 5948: 28.9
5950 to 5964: 26.6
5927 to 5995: 26.3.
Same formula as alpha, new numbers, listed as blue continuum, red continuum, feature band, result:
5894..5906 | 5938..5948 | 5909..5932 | 1.0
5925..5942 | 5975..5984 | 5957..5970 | 0.6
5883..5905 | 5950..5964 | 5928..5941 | -1.5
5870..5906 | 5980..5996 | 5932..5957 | -3.7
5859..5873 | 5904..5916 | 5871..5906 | -0.1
